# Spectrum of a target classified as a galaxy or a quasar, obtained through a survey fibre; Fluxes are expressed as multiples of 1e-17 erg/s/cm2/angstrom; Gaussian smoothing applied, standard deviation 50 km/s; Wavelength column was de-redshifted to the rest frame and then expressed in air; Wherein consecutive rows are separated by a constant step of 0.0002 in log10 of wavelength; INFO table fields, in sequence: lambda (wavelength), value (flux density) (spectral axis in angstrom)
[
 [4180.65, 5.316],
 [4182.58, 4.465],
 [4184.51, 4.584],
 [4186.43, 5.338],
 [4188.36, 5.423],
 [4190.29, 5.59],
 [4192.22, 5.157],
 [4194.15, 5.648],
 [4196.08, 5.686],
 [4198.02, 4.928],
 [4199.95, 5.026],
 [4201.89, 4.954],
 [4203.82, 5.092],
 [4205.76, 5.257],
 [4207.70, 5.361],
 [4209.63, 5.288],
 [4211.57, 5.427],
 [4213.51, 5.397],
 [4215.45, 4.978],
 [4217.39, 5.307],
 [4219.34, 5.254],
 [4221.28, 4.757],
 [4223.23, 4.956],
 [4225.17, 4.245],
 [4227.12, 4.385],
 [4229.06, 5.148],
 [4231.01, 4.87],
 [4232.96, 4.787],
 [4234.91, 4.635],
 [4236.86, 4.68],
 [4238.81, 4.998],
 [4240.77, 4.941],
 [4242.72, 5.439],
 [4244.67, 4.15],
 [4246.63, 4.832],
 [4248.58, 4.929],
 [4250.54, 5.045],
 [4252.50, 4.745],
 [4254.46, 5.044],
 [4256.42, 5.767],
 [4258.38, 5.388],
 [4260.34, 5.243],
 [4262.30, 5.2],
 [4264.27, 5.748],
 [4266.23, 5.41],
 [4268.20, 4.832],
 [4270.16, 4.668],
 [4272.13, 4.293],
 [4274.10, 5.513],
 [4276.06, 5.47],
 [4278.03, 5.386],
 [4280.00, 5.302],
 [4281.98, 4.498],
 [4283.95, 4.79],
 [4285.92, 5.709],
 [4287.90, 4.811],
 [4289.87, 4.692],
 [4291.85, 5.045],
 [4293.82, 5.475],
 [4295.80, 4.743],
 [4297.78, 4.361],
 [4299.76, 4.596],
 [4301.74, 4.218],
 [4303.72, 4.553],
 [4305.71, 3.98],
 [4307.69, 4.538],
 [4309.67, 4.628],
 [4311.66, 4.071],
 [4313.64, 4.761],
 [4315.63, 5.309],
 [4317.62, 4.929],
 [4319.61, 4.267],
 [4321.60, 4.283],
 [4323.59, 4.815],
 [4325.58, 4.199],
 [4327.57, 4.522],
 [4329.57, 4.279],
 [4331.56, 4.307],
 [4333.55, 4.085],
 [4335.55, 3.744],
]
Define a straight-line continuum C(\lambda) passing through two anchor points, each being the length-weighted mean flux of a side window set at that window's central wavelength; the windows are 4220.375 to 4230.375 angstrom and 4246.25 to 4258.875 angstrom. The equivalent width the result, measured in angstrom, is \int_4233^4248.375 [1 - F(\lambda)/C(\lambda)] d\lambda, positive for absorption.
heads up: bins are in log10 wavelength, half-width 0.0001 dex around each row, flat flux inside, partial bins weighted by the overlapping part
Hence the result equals 0.36 angstrom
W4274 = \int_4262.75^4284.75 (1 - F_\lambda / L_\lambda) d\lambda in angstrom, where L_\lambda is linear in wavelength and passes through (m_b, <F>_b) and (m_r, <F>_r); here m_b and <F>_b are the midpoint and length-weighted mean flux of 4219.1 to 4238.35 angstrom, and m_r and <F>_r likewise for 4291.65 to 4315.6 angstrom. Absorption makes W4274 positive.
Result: -2.0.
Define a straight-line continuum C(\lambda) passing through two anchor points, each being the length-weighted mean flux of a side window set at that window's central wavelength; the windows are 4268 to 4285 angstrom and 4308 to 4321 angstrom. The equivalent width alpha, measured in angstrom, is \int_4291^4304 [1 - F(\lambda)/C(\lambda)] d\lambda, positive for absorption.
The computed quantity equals 0.2 angstrom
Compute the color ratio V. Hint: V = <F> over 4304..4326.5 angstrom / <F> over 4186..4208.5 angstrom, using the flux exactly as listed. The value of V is 0.86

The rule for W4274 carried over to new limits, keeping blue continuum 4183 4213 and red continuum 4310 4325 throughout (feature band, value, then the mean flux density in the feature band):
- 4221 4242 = 1.2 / 4.77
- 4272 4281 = -0.8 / 5.28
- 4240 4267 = -1.0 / 5.13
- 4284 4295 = -0.8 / 5.11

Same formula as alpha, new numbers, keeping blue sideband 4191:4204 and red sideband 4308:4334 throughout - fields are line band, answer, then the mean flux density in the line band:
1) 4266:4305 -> -1.54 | 4.9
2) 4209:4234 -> 0.54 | 4.98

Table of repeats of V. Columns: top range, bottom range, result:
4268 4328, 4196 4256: 0.95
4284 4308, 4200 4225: 0.92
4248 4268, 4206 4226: 1.03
